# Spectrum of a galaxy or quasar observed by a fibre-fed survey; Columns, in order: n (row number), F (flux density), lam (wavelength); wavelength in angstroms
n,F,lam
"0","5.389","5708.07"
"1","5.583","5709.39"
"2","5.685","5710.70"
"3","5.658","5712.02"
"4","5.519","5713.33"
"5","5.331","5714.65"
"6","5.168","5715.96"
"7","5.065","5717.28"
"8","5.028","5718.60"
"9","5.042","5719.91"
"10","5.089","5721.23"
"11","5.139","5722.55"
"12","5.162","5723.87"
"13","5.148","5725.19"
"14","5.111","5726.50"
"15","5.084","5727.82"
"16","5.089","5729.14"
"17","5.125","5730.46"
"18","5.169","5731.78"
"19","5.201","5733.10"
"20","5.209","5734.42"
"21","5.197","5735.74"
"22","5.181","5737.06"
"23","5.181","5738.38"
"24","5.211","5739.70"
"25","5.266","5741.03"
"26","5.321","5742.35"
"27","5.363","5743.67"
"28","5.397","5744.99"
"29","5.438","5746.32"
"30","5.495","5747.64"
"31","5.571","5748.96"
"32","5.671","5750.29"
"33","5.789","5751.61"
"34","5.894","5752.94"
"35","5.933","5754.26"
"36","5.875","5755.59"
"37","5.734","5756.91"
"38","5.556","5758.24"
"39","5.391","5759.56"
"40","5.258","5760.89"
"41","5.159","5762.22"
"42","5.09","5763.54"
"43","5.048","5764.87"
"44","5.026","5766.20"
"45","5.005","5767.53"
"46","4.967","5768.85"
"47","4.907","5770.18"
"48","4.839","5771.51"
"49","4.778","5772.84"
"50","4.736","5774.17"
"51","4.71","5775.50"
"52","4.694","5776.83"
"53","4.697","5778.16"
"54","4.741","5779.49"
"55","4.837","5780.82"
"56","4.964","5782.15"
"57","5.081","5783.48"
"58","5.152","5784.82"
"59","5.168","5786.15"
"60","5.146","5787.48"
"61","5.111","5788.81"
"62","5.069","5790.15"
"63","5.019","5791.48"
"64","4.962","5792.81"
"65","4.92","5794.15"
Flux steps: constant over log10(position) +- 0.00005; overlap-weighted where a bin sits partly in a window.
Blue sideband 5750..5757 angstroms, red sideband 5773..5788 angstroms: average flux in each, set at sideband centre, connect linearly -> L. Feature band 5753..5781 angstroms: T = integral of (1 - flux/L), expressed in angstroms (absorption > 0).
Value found 1.3 angstroms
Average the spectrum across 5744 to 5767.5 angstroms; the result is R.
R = 5.47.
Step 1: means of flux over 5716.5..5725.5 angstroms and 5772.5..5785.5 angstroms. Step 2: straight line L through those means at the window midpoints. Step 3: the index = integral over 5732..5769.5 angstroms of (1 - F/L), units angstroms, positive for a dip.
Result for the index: -3.1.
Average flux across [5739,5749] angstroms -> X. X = 5.37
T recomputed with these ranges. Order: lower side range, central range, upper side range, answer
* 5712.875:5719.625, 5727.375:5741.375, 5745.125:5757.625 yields 0.7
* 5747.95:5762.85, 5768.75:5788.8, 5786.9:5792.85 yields 1.3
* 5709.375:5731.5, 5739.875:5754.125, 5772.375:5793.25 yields -1.2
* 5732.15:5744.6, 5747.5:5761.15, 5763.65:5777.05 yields -1.6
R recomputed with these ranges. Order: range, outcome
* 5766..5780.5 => 4.82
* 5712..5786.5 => 5.2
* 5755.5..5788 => 5.05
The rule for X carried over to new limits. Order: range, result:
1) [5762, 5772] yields 5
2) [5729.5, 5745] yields 5.23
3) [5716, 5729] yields 5.1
